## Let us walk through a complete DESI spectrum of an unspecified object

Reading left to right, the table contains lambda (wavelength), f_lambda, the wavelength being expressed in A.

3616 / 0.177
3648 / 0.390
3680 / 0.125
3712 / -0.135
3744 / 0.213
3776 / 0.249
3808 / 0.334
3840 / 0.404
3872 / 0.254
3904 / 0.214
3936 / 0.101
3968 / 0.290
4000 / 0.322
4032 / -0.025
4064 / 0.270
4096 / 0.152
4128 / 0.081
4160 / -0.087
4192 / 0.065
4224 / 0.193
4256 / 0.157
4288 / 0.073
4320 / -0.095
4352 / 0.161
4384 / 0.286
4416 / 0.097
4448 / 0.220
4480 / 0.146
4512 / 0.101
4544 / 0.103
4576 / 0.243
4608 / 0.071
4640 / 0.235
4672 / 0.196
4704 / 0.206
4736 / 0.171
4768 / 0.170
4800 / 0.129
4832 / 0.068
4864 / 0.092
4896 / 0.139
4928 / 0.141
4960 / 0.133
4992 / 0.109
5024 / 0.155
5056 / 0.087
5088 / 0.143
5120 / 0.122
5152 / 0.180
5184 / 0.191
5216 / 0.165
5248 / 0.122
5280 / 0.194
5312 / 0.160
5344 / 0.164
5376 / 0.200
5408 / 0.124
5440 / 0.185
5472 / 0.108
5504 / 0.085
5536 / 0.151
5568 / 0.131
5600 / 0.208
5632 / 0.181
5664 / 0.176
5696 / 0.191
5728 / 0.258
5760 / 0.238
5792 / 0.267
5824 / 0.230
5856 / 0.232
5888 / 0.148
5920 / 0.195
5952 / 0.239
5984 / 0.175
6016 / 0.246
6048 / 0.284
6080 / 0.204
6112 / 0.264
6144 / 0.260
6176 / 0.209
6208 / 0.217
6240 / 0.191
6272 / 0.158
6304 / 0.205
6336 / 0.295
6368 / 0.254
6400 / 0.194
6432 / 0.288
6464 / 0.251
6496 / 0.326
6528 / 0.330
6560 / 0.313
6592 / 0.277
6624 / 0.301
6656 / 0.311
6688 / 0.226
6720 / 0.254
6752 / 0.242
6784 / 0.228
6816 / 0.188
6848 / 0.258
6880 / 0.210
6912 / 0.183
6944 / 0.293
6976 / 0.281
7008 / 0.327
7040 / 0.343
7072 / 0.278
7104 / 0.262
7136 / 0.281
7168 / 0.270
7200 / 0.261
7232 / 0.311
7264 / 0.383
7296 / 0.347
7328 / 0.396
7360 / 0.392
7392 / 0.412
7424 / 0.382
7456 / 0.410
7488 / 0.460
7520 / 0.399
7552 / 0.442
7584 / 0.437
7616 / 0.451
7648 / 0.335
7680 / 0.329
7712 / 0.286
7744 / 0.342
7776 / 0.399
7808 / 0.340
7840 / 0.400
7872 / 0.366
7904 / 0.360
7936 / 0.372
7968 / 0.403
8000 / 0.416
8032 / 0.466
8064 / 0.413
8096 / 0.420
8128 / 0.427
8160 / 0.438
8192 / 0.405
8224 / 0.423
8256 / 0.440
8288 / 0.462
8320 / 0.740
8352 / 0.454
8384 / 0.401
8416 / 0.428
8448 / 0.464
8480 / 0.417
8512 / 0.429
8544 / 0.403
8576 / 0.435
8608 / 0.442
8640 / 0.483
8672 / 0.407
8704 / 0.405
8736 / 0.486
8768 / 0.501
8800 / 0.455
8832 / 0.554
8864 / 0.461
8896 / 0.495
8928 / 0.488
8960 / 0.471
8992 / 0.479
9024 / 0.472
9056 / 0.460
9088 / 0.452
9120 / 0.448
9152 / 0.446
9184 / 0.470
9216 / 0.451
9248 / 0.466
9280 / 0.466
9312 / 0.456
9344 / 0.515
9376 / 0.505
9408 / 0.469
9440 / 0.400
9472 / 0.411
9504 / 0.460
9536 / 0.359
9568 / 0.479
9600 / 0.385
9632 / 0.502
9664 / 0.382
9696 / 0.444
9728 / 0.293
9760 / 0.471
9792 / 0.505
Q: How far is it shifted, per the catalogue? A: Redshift 0.66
